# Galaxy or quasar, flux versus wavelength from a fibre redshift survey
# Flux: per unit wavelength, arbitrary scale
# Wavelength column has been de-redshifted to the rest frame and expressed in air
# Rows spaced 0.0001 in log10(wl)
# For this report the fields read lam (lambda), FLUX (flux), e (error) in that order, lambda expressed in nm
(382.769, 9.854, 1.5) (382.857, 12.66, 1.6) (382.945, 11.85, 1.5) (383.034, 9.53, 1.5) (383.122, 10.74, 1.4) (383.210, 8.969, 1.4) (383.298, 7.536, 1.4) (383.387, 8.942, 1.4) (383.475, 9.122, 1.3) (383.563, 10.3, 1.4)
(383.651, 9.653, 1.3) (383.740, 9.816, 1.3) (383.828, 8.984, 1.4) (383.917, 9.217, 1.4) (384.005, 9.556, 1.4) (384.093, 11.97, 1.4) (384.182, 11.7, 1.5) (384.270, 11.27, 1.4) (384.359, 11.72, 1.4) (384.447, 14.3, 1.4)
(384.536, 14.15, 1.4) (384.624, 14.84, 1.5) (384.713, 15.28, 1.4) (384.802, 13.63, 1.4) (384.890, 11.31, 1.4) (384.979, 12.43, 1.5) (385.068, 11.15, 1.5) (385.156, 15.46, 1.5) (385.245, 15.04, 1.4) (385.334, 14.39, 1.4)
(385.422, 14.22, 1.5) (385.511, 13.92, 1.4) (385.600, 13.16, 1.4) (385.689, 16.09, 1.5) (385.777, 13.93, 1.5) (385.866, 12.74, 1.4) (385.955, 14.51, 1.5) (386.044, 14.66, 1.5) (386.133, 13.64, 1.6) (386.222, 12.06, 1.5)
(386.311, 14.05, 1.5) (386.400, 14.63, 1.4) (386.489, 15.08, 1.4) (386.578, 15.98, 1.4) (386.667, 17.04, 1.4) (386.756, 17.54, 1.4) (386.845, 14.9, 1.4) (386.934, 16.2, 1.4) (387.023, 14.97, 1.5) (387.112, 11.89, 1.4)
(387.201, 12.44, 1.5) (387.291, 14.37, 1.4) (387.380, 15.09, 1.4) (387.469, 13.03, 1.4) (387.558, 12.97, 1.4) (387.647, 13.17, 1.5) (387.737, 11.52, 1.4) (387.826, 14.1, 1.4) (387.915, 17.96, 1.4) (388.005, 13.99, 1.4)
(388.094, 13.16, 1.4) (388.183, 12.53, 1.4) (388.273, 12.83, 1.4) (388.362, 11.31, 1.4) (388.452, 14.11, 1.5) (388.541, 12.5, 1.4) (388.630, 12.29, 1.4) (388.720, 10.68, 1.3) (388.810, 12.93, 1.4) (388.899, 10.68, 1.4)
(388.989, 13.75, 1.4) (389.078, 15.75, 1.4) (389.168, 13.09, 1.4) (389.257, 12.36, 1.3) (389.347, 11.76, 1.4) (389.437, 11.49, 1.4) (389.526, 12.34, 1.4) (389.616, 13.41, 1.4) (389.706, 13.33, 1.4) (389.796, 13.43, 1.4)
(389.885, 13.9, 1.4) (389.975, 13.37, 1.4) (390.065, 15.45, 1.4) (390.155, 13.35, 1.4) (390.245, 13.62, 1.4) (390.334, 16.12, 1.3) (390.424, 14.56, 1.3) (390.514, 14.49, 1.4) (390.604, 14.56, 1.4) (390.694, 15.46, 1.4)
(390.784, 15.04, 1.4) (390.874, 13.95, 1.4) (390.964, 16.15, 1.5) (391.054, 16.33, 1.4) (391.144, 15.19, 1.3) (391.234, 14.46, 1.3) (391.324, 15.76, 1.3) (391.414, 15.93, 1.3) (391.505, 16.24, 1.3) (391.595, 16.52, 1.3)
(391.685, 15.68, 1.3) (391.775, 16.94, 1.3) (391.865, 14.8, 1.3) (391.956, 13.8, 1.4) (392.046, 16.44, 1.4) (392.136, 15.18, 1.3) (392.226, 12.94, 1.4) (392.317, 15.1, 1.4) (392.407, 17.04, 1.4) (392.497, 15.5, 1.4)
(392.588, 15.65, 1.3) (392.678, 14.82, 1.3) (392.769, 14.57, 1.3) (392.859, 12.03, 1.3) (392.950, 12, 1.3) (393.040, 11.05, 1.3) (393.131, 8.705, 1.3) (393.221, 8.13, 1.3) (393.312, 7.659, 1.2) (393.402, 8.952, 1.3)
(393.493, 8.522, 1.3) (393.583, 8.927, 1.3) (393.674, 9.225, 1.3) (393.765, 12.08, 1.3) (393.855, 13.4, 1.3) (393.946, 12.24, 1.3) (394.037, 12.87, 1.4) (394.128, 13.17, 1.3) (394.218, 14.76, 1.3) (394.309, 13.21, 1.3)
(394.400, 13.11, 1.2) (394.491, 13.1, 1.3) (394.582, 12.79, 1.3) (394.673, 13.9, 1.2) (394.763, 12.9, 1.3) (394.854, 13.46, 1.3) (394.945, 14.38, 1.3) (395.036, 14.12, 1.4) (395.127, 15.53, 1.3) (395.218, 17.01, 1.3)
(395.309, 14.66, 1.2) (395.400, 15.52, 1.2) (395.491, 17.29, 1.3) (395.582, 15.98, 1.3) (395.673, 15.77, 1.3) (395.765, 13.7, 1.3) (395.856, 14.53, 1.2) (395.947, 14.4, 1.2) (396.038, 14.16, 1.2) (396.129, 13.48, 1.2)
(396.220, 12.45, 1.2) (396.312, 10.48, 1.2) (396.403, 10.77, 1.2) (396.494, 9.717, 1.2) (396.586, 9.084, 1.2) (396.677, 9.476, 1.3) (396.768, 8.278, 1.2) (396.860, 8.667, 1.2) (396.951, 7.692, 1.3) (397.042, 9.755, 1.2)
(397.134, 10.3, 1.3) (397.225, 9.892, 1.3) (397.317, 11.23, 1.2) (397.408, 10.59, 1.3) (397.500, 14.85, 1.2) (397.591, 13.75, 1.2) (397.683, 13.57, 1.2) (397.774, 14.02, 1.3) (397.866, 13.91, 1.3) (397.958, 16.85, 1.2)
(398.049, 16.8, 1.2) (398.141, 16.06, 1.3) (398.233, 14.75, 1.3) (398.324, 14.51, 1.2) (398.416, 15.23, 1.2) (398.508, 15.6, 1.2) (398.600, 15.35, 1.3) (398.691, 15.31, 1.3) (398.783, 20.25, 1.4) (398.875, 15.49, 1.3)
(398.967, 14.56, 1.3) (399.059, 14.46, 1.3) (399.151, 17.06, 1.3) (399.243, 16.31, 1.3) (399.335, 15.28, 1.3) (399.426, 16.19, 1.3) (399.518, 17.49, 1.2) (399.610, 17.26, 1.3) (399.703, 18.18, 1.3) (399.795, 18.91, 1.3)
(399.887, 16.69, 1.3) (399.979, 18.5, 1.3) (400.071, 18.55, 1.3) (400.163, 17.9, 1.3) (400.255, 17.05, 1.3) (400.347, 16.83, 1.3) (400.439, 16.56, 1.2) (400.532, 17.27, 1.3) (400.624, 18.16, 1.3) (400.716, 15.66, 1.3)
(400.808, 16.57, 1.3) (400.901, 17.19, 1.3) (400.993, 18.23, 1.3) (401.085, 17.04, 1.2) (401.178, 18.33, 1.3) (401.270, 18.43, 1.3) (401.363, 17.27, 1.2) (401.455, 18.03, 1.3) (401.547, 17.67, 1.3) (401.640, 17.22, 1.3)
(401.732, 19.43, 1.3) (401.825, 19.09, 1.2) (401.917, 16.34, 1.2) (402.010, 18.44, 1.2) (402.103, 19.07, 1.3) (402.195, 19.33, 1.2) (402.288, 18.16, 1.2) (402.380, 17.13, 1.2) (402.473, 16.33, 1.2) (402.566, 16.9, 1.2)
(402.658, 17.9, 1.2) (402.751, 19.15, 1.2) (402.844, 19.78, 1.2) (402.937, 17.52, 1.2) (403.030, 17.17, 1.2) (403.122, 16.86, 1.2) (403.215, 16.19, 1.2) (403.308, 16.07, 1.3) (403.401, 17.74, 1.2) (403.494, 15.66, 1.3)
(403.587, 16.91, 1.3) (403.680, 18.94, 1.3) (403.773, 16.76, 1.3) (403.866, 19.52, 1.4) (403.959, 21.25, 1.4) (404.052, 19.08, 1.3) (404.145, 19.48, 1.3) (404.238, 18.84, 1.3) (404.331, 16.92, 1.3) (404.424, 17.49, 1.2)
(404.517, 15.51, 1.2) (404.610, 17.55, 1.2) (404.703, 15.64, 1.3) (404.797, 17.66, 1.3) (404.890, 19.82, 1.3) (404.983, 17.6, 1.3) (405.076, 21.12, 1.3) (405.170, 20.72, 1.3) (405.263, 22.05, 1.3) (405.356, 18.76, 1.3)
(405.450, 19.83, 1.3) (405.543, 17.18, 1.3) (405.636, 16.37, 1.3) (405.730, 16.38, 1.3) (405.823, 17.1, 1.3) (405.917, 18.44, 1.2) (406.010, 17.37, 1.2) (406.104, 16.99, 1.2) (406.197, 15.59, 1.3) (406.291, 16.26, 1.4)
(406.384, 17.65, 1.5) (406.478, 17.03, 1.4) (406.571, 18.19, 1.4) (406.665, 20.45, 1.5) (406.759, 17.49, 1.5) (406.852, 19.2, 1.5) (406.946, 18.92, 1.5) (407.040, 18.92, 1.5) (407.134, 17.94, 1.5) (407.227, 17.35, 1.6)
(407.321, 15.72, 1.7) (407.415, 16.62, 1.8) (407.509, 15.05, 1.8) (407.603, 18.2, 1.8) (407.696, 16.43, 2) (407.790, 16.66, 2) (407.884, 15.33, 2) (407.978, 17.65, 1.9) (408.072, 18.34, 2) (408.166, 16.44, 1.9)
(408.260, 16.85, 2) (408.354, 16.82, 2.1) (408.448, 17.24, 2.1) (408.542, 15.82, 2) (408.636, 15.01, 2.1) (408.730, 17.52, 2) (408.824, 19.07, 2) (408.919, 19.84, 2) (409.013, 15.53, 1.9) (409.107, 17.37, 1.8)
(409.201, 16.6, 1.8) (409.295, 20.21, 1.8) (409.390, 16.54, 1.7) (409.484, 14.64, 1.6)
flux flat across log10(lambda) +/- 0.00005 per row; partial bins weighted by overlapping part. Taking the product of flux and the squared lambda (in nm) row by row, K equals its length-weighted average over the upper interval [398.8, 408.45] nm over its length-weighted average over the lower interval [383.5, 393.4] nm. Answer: 1.40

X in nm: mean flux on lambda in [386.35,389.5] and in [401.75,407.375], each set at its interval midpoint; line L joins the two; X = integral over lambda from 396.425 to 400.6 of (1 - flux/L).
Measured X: 0.47 nm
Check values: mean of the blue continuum 13.7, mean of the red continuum 18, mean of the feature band 14.6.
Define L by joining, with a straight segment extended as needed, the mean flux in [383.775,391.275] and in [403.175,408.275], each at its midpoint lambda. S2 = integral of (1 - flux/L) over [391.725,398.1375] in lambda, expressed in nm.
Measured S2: 1.000 nm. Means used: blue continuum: 13.6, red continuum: 17.7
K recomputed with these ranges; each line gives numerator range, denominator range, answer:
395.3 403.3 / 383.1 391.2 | 1.25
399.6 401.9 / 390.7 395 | 1.36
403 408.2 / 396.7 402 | 1.17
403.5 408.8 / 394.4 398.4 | 1.41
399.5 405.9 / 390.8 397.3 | 1.42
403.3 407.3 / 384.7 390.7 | 1.43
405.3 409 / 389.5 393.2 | 1.30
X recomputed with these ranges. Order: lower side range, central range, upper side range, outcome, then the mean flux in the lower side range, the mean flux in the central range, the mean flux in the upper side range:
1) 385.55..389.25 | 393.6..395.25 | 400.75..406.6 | 0.24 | 13.8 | 13.3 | 17.9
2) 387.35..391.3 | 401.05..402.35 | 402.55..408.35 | -0.10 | 13.7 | 18.1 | 17.7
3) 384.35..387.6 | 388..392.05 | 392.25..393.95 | -0.38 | 14.2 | 14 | 11.9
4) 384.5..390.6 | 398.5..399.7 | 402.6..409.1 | 0.00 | 13.8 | 16.3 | 17.7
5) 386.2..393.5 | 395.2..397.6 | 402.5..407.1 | 0.52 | 13.8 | 12.3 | 18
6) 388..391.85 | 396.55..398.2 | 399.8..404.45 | 0.44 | 14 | 12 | 17.8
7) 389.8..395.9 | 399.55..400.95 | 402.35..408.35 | -0.11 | 13.9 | 17.4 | 17.7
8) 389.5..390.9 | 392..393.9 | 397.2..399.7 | 0.29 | 14.2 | 12.3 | 15.2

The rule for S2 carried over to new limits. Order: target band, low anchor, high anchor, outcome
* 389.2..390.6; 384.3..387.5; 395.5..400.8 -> 0.070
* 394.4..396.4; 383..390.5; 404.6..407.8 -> 0.134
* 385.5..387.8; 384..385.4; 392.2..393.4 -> -0.216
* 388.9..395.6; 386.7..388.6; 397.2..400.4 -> 0.393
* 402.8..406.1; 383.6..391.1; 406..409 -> -0.257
